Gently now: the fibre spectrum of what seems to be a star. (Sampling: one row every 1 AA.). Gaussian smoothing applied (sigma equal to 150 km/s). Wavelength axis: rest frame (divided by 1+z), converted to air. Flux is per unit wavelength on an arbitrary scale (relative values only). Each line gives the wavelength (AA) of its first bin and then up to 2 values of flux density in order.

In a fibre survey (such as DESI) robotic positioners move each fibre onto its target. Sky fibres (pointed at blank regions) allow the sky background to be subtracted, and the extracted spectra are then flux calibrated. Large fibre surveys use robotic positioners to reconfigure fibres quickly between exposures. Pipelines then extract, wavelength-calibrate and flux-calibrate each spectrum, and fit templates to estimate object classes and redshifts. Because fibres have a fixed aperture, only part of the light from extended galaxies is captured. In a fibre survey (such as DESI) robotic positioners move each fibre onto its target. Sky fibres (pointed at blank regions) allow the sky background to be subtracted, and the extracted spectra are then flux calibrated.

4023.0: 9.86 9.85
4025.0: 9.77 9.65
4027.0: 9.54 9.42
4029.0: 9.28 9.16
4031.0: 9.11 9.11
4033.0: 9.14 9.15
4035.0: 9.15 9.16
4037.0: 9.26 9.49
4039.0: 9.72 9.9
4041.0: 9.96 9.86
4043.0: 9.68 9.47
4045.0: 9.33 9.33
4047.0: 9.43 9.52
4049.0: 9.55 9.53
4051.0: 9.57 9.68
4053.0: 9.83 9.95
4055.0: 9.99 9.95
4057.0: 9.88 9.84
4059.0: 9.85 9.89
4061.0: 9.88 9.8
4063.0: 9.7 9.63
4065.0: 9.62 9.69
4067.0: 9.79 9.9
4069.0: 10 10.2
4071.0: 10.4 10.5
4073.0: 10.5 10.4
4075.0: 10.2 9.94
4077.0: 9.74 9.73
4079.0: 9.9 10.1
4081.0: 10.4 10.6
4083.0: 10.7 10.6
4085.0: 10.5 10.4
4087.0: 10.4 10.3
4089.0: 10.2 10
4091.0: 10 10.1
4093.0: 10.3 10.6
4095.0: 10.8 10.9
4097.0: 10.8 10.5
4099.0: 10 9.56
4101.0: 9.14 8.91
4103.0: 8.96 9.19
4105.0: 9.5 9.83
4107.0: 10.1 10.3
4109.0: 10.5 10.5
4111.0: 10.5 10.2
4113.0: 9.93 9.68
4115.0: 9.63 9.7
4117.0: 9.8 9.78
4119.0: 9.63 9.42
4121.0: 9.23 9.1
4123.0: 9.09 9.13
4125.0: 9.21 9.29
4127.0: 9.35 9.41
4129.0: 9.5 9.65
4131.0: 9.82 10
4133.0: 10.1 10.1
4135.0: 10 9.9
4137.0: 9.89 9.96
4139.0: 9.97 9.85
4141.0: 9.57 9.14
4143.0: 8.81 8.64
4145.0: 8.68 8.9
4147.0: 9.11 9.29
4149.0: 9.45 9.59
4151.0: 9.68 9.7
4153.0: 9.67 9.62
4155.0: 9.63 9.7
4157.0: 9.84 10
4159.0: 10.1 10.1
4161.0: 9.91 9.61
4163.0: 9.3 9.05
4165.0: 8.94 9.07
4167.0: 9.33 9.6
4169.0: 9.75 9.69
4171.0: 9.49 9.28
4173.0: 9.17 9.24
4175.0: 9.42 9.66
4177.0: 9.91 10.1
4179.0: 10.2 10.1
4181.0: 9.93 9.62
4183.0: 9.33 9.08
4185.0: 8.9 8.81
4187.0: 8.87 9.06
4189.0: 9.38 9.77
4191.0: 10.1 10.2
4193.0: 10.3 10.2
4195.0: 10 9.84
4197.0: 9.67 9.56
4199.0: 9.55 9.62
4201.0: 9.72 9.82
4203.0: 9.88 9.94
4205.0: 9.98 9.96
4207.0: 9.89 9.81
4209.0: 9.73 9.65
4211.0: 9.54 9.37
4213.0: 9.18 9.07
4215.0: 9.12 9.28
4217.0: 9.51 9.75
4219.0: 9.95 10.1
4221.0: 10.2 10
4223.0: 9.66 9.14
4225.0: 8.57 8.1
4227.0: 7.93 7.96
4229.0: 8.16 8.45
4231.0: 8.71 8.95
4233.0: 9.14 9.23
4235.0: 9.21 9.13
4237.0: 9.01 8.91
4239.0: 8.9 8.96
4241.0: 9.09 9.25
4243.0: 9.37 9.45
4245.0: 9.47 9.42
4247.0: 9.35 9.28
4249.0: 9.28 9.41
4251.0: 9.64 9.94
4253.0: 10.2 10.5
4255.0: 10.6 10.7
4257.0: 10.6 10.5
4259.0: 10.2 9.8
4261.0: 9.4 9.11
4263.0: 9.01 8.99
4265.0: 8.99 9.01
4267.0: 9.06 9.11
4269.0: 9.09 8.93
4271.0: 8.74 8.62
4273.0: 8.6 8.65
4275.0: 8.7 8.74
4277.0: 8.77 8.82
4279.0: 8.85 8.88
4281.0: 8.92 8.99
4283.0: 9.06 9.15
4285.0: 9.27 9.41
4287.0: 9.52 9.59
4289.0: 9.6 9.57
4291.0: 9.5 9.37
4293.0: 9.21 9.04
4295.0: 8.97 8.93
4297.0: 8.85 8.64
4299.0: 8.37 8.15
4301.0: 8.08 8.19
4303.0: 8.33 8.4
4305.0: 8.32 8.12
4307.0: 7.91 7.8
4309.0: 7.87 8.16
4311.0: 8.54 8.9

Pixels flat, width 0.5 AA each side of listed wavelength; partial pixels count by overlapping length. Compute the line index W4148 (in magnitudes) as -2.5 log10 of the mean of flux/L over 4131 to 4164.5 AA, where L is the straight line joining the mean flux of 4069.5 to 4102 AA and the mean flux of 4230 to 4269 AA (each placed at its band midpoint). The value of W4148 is 0.04 mag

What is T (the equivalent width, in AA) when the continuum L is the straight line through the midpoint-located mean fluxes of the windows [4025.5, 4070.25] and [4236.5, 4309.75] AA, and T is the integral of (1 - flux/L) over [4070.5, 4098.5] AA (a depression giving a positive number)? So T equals -2.4 AA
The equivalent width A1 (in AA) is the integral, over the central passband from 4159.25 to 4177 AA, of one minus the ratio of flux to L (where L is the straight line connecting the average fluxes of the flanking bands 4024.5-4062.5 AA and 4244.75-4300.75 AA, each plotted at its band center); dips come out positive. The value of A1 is -0.1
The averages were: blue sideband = 9.57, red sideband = 9.26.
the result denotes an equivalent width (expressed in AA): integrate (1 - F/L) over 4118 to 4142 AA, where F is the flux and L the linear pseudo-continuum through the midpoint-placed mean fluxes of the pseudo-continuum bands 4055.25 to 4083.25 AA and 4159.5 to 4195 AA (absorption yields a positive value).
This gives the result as 0.4 AA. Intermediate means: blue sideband 10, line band 9.61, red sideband 9.56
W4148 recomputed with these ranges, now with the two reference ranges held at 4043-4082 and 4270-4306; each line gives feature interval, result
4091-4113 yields -0.04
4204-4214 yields -0.05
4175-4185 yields -0.04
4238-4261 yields -0.08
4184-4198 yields -0.03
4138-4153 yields 0.02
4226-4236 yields 0.06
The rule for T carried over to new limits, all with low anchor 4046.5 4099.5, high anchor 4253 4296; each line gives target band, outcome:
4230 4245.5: 0.6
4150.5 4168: 0.3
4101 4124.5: 0.6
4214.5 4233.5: 0.8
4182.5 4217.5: 0.0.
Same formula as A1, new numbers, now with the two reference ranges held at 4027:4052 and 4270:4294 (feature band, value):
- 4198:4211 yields -0.8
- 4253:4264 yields -1.1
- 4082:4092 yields -1.0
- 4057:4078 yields -1.3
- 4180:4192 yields -0.3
